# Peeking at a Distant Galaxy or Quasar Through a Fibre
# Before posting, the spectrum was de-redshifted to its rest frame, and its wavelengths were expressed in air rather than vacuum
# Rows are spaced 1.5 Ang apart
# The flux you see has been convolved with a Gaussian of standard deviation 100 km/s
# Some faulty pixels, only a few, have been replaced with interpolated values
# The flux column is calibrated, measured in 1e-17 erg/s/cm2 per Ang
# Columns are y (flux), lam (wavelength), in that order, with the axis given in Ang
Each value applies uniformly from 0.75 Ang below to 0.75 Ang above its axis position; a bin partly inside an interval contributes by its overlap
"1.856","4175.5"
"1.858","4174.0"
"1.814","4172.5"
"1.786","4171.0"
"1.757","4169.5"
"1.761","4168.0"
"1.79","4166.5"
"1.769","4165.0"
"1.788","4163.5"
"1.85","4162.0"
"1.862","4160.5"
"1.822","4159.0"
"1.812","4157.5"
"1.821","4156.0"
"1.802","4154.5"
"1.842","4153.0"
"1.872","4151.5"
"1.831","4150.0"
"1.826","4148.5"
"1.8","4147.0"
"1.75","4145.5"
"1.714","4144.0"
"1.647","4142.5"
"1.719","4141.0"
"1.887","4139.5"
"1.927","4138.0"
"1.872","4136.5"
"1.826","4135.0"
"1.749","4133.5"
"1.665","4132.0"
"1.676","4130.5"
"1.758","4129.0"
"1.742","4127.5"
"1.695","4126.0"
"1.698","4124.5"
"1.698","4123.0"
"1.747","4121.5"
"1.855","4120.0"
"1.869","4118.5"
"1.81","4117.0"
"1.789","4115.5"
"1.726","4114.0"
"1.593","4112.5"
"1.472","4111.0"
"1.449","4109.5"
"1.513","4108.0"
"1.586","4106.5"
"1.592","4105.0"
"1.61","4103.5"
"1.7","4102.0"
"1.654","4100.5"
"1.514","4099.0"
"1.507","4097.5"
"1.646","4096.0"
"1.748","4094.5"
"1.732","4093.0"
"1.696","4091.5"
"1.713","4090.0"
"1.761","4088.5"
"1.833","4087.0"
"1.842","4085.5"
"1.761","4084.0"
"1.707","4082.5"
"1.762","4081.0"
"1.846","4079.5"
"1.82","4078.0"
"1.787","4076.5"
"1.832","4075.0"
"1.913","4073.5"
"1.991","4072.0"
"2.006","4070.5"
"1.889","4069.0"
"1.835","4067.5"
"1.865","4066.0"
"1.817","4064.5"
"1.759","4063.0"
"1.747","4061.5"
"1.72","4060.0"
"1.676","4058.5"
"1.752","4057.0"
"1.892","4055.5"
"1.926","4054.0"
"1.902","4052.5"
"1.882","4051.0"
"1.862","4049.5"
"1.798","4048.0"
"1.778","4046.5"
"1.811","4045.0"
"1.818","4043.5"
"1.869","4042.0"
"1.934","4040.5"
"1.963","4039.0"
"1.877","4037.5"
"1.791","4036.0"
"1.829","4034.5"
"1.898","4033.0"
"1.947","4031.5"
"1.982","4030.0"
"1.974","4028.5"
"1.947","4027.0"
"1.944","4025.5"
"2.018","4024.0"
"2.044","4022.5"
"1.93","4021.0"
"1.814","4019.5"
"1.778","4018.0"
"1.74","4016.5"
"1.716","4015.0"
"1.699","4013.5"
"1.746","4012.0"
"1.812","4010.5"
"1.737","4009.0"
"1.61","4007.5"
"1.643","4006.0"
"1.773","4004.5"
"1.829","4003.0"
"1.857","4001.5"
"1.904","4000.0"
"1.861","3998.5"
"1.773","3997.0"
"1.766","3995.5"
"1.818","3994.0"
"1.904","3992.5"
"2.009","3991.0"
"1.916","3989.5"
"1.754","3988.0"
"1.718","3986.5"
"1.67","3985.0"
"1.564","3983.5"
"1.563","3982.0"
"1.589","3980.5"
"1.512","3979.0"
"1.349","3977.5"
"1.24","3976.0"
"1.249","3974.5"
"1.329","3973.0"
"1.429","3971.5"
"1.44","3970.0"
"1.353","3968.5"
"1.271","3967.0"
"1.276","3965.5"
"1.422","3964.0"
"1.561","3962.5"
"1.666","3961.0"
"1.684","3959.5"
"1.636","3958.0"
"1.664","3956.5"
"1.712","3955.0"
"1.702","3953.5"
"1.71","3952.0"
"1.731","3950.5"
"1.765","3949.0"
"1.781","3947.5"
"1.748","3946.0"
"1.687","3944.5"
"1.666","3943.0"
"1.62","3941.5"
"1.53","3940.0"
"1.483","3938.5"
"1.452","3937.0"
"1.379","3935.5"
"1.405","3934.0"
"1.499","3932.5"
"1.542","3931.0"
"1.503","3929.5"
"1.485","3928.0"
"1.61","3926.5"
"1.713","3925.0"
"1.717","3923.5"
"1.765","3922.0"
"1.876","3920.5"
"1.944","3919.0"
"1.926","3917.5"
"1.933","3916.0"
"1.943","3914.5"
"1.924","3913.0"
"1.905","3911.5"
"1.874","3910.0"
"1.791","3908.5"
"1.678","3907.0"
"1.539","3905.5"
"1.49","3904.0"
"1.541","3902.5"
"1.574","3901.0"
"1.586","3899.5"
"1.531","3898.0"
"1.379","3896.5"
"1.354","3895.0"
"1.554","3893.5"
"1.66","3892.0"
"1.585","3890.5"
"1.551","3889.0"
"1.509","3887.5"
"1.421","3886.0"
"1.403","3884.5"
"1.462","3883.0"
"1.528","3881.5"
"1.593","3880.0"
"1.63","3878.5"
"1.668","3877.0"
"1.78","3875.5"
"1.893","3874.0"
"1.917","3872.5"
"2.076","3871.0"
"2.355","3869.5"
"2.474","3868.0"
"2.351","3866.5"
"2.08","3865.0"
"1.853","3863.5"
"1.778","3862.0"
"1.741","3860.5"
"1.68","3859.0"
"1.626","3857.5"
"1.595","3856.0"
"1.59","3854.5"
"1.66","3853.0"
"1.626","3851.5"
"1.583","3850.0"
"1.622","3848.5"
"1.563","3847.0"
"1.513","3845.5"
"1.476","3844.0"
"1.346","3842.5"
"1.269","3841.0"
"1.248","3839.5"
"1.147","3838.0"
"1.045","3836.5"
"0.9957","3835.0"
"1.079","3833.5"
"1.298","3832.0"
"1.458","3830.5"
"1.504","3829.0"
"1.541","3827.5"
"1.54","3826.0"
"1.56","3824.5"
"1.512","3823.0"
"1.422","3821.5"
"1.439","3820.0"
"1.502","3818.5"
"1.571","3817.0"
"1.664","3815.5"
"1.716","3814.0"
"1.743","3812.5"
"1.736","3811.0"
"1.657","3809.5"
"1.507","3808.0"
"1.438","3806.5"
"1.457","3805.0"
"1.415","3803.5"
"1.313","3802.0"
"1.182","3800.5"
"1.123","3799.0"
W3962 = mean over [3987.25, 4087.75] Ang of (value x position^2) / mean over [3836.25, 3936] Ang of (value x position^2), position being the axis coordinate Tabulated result 1.20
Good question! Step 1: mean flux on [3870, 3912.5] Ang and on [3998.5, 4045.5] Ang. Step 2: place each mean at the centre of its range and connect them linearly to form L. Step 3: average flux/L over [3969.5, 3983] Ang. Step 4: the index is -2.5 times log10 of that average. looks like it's 0.24 mag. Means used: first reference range 1.63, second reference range 1.85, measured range 1.41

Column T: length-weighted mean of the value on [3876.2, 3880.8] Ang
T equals 1.63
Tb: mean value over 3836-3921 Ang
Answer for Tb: 1.67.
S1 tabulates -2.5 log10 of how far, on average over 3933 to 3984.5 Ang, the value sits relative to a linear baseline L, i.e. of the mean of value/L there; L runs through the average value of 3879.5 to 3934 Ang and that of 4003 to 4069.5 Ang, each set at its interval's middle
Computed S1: 0.12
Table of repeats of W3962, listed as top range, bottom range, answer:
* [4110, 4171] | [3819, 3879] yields 1.27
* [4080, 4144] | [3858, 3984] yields 1.14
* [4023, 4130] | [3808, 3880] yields 1.24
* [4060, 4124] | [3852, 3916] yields 1.12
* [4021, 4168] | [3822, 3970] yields 1.22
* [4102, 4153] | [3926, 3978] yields 1.23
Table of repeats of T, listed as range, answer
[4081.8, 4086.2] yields 1.77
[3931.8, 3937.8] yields 1.43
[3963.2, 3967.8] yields 1.33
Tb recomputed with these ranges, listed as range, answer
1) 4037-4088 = 1.84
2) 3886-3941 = 1.63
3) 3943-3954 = 1.73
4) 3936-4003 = 1.62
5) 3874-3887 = 1.58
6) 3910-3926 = 1.86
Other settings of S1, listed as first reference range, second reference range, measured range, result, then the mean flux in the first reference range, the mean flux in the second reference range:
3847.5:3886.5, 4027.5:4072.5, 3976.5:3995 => 0.08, 1.77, 1.86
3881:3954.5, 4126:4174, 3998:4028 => -0.08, 1.63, 1.79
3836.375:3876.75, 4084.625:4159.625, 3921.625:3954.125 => 0.07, 1.71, 1.73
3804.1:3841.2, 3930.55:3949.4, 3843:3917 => -0.13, 1.44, 1.58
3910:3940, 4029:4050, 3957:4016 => 0.10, 1.69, 1.87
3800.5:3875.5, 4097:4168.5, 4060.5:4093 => -0.07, 1.59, 1.74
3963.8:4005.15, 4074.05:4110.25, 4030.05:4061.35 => -0.12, 1.61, 1.69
